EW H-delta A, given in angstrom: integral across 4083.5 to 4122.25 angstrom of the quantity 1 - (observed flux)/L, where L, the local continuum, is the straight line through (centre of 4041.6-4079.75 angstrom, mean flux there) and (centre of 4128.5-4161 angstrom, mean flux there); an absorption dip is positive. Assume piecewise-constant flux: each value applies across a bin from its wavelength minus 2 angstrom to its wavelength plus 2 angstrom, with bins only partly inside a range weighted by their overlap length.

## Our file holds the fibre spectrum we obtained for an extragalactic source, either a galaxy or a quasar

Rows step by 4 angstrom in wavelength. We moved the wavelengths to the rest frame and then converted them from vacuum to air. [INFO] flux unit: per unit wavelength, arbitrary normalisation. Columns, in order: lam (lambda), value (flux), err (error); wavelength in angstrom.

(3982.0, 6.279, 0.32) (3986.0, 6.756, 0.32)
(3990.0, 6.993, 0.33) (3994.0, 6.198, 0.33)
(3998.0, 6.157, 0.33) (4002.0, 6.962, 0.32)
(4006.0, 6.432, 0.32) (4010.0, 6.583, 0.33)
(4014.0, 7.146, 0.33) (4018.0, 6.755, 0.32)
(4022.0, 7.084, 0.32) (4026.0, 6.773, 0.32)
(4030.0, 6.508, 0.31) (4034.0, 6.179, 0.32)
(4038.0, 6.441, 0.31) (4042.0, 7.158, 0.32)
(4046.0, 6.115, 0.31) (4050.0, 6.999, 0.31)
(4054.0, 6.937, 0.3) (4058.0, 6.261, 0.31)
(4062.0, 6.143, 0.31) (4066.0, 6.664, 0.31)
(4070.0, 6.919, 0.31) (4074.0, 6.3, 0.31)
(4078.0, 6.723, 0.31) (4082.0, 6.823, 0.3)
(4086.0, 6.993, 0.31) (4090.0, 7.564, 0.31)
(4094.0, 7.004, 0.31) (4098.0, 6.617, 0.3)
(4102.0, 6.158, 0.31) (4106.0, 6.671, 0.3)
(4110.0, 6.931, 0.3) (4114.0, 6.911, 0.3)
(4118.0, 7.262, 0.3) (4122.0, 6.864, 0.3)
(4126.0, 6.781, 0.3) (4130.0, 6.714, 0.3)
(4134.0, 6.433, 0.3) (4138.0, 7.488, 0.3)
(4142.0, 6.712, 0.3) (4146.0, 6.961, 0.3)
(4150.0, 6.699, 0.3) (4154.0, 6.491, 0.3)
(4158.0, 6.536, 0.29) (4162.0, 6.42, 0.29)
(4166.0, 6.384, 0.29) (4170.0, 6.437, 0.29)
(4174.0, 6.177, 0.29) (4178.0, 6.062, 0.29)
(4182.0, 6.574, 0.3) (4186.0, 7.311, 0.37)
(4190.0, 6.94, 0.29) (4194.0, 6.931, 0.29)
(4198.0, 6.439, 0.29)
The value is -1.3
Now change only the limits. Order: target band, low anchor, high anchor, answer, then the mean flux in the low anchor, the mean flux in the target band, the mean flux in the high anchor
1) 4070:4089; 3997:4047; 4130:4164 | -0.3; 6.66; 6.78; 6.72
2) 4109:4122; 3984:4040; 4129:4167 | -0.7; 6.64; 7.02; 6.69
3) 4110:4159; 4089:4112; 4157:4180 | -2.0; 6.79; 6.83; 6.33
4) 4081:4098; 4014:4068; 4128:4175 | -1.1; 6.64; 7.06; 6.63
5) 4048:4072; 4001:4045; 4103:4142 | 0.4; 6.71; 6.65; 6.87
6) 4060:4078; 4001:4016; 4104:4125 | 0.9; 6.77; 6.53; 6.92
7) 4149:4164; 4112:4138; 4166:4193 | 0.4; 6.88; 6.53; 6.58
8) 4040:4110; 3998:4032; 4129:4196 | 0.0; 6.74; 6.72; 6.66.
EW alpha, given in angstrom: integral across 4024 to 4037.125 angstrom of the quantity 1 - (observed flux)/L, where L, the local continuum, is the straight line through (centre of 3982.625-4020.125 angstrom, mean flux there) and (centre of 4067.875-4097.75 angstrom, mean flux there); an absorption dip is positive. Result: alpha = 0.5 angstrom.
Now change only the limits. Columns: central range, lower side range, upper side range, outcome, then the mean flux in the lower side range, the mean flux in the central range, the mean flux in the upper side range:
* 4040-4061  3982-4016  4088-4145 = 0.21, 6.63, 6.67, 6.87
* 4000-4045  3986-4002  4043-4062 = -1.09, 6.55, 6.72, 6.56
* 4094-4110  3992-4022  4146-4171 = -0.08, 6.64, 6.6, 6.53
